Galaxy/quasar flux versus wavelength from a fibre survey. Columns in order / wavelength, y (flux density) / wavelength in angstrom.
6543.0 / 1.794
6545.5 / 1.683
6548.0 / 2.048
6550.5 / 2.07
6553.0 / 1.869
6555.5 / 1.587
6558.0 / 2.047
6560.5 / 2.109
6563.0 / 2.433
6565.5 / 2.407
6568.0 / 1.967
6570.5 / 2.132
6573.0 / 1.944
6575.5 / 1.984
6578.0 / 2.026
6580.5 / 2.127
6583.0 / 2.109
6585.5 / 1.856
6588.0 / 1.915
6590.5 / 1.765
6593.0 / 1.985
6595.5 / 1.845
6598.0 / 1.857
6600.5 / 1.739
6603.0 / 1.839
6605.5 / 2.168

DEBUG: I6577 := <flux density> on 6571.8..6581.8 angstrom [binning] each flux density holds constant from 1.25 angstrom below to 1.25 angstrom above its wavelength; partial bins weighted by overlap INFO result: 2.02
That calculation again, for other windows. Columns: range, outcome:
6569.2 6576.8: 2.02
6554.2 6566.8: 2.12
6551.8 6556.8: 1.73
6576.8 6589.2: 2.01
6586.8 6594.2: 1.89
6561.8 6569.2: 2.27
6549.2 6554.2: 1.97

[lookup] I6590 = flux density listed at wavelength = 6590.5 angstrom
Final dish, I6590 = 1.765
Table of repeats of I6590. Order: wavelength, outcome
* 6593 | 1.985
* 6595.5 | 1.845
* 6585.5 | 1.856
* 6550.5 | 2.07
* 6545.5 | 1.683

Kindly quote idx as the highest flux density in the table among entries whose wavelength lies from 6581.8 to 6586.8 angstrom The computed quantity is 2.109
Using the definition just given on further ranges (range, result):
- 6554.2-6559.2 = 2.047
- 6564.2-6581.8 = 2.407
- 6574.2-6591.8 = 2.127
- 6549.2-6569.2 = 2.433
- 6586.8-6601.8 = 1.985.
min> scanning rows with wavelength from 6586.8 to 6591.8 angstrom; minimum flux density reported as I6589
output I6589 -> 1.765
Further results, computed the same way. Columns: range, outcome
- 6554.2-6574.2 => 1.587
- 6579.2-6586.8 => 1.856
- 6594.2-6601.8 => 1.739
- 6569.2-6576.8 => 1.944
